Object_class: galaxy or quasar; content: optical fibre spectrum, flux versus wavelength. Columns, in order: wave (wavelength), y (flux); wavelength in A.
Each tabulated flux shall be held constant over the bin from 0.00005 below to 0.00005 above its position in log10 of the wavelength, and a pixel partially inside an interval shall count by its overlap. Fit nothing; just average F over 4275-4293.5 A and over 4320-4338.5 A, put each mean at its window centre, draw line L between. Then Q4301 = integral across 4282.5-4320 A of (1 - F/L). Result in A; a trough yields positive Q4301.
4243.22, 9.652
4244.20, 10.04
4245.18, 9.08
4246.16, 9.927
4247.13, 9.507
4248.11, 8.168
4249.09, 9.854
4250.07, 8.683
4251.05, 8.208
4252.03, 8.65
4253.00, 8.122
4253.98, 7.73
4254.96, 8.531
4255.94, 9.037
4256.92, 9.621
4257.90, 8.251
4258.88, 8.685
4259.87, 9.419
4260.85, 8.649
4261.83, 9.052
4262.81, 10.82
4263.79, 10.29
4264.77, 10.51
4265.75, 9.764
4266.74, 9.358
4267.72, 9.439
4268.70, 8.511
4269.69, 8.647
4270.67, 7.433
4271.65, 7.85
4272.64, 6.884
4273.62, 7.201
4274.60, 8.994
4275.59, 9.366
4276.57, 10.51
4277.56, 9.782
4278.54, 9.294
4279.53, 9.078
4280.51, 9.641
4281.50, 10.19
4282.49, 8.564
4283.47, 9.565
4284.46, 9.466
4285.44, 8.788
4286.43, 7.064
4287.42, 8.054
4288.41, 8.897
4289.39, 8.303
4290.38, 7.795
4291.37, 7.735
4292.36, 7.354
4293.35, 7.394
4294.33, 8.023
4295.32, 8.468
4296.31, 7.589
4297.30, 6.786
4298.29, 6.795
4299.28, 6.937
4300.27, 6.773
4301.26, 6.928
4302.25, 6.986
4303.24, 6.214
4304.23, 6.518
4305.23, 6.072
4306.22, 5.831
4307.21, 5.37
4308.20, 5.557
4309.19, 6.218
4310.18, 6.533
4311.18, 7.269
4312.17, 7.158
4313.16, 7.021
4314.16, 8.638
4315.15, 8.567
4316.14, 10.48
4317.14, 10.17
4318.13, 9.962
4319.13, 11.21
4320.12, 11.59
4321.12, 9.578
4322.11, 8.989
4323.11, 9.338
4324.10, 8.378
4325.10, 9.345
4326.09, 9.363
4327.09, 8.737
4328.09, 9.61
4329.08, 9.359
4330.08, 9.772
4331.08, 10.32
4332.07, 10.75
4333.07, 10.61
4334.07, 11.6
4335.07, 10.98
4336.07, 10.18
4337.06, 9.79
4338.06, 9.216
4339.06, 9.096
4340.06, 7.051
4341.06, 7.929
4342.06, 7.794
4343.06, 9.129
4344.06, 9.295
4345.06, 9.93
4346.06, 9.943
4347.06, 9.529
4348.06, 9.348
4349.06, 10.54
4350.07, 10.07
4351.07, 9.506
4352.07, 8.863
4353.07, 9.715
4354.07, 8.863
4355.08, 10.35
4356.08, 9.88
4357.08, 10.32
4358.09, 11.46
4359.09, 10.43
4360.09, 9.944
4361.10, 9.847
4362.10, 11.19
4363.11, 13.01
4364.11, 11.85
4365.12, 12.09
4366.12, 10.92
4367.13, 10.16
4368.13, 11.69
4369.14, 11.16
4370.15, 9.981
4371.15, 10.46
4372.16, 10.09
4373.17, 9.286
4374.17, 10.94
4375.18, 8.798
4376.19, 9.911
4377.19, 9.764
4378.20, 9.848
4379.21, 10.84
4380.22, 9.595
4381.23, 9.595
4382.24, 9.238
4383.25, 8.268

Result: 5.9 A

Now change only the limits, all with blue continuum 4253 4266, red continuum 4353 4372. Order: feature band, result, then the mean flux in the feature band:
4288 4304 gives 3.82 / 7.42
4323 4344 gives 1.72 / 9.45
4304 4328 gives 4.20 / 8.29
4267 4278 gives 0.92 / 8.61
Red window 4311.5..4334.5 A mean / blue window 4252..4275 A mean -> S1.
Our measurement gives 1.09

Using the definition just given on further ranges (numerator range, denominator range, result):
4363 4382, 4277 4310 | 1.36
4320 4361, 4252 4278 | 1.08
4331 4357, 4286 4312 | 1.36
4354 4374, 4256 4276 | 1.20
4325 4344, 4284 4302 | 1.23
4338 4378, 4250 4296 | 1.14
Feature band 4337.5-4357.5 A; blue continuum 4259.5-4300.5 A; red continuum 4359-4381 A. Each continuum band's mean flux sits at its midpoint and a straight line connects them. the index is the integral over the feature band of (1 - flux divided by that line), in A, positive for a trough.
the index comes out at 1.46 A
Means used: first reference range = 8.6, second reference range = 10.5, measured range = 9.32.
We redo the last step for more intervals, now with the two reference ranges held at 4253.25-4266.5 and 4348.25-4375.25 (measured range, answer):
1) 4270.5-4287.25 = 1.1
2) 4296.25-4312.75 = 5.4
